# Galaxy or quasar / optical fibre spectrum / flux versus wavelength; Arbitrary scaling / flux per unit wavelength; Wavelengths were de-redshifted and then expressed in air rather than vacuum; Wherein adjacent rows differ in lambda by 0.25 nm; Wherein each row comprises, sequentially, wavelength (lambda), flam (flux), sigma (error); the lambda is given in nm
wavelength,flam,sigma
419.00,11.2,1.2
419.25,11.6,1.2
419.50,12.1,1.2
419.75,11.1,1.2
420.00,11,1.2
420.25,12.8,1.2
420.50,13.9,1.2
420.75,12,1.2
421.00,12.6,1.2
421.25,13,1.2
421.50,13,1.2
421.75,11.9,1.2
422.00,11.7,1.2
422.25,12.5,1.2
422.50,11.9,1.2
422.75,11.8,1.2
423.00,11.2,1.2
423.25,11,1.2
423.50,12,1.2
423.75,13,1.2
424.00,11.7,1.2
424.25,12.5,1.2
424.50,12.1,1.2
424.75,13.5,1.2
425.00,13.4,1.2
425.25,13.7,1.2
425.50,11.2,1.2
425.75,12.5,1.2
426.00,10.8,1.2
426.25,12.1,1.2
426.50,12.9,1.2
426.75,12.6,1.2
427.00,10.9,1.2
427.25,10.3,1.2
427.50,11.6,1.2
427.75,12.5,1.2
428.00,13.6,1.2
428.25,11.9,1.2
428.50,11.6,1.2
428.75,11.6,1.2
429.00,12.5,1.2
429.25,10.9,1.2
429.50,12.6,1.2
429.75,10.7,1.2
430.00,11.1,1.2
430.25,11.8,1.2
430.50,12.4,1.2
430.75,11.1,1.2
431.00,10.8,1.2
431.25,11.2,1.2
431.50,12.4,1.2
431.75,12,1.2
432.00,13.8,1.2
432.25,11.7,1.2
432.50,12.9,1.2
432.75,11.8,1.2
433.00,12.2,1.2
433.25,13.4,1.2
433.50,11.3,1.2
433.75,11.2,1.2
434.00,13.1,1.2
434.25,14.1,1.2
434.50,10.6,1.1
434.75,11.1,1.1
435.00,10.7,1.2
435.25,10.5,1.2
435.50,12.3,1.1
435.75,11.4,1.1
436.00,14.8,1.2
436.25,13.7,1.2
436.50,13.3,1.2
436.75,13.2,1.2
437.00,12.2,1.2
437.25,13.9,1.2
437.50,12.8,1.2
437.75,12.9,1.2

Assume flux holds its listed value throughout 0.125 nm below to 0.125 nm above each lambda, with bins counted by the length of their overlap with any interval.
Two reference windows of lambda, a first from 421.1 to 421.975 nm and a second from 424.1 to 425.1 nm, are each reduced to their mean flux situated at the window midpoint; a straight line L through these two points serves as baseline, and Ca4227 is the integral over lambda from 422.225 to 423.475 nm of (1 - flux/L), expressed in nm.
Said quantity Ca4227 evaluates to 0.100 nm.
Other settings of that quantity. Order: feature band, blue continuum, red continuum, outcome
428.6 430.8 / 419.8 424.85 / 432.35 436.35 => 0.10 nm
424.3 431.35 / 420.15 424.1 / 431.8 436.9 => 0.21 nm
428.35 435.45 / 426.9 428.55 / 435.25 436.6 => 0.29 nm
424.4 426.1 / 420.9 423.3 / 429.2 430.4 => -0.09 nm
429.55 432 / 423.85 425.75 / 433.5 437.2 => 0.15 nm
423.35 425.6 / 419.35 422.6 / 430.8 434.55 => -0.06 nm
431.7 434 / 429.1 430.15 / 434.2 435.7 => -0.18 nm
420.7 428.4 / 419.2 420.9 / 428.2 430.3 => -0.20 nm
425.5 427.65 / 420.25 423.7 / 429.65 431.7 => 0.02 nm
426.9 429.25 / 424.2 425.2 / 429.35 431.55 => 0.06 nm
